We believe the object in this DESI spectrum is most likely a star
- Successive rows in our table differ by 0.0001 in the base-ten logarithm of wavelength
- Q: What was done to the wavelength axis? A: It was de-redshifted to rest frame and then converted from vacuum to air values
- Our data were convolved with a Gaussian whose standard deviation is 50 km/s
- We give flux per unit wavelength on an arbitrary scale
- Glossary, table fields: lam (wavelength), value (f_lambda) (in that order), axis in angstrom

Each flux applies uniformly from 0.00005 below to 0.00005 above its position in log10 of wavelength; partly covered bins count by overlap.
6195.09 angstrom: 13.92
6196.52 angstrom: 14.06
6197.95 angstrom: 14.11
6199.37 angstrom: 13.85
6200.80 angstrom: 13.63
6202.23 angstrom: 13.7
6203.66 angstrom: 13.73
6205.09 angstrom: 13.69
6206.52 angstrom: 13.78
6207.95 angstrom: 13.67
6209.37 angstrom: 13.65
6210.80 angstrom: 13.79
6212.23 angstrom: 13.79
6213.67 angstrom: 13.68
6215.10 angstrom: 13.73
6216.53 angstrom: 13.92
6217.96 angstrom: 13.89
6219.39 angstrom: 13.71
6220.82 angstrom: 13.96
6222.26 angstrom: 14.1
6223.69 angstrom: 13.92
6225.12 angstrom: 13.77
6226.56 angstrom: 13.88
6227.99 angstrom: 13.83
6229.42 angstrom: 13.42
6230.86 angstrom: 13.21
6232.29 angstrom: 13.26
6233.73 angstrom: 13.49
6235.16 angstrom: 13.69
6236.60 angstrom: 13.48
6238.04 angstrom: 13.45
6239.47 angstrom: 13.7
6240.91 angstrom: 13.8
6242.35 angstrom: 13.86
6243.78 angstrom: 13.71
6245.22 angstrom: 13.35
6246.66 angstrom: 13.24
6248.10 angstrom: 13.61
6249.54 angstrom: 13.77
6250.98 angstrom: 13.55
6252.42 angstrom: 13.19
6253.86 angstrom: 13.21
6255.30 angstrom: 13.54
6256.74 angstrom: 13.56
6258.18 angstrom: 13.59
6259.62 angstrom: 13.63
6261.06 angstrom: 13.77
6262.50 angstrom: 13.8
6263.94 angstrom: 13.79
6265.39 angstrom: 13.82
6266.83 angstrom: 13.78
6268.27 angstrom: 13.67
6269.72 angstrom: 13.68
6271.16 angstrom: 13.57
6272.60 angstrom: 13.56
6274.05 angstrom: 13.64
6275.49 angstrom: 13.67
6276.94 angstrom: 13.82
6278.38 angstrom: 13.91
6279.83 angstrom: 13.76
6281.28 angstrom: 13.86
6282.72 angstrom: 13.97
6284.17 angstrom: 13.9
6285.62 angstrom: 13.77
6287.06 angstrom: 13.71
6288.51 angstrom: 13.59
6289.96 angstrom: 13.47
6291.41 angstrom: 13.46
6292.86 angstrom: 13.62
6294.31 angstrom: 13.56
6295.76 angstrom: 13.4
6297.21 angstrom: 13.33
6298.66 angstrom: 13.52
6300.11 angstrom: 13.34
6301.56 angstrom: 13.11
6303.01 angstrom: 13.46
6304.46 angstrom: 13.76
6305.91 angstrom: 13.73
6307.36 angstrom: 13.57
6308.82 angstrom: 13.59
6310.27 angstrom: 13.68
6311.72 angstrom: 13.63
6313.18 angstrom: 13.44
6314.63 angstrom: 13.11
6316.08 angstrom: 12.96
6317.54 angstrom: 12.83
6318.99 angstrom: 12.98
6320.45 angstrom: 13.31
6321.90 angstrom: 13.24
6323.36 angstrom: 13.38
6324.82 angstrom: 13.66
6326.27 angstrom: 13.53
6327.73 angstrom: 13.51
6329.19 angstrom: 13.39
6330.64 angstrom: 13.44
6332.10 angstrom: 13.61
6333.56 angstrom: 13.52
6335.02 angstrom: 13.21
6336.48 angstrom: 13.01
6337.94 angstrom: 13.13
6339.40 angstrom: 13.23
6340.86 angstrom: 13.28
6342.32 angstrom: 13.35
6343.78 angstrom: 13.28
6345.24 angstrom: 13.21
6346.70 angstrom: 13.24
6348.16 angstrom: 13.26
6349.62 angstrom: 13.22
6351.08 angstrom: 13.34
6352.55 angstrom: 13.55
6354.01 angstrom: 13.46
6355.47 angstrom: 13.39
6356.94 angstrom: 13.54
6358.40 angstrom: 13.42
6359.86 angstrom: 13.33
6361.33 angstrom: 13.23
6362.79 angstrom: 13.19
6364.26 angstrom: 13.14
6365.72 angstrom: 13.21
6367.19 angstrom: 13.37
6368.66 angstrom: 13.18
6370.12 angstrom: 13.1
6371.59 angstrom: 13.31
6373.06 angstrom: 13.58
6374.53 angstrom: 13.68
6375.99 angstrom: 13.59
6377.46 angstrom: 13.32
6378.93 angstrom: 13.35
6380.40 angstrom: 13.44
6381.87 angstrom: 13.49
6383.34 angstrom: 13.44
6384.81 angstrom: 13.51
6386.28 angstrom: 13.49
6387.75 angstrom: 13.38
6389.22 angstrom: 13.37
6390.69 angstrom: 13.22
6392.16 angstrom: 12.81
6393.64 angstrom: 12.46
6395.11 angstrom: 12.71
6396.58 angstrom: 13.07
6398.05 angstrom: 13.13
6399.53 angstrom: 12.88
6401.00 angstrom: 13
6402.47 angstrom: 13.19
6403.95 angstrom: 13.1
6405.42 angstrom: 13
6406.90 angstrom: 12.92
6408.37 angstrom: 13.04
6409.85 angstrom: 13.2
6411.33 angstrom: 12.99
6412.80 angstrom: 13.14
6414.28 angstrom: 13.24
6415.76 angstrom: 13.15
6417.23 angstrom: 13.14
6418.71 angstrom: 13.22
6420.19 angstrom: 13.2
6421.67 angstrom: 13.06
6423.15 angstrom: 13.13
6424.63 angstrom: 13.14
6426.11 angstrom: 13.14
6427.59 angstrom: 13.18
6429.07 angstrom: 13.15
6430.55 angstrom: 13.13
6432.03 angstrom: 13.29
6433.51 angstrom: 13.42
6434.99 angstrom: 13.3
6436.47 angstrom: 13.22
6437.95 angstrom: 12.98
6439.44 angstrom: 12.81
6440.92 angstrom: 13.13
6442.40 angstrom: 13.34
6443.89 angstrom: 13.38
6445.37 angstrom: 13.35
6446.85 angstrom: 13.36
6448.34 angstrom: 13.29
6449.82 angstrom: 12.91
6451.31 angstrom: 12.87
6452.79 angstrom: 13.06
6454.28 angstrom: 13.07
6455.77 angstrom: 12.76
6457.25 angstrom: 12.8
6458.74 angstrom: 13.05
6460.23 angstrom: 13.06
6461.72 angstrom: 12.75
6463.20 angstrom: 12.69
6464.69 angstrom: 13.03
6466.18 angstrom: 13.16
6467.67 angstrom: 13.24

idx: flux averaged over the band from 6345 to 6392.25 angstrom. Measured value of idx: 13.4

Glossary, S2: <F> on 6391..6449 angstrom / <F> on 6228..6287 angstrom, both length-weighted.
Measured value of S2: 1.0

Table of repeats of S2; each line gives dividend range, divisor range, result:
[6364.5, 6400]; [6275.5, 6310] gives 0.97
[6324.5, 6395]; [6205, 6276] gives 0.98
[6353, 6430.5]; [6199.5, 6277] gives 0.97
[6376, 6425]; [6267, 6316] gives 0.97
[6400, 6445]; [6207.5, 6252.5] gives 0.96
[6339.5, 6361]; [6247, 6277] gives 0.98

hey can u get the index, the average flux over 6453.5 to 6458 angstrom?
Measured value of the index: 12.9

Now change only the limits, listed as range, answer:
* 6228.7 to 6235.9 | 13.4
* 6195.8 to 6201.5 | 13.9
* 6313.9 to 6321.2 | 13.1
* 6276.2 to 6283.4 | 13.9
